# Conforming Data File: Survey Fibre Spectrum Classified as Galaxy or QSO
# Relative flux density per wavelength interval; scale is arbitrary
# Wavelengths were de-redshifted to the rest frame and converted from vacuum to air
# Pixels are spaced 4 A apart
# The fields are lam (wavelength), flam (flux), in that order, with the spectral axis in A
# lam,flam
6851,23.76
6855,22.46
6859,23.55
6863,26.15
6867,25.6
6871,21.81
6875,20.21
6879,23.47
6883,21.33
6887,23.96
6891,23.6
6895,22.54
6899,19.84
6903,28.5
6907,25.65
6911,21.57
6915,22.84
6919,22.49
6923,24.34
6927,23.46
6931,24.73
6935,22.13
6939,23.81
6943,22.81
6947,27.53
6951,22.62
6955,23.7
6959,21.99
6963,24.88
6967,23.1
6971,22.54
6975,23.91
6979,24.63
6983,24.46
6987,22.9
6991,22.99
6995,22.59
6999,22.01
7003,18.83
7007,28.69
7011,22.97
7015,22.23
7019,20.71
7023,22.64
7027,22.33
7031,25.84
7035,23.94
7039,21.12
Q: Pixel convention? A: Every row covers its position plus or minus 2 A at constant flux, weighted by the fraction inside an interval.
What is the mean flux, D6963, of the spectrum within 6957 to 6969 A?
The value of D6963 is 23.3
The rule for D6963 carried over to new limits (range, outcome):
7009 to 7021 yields 22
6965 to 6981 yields 23.5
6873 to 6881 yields 21.8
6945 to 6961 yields 24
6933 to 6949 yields 24.1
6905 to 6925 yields 23.4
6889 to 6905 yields 23.6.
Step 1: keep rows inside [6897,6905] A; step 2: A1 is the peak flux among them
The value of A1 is 28.5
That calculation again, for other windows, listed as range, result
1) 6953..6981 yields 24.88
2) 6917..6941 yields 24.73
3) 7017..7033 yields 25.84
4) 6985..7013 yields 28.69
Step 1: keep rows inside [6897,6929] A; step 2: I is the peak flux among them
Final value 28.5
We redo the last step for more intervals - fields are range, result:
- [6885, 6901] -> 23.96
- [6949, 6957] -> 23.7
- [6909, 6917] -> 22.84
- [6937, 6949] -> 27.53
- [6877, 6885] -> 23.47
